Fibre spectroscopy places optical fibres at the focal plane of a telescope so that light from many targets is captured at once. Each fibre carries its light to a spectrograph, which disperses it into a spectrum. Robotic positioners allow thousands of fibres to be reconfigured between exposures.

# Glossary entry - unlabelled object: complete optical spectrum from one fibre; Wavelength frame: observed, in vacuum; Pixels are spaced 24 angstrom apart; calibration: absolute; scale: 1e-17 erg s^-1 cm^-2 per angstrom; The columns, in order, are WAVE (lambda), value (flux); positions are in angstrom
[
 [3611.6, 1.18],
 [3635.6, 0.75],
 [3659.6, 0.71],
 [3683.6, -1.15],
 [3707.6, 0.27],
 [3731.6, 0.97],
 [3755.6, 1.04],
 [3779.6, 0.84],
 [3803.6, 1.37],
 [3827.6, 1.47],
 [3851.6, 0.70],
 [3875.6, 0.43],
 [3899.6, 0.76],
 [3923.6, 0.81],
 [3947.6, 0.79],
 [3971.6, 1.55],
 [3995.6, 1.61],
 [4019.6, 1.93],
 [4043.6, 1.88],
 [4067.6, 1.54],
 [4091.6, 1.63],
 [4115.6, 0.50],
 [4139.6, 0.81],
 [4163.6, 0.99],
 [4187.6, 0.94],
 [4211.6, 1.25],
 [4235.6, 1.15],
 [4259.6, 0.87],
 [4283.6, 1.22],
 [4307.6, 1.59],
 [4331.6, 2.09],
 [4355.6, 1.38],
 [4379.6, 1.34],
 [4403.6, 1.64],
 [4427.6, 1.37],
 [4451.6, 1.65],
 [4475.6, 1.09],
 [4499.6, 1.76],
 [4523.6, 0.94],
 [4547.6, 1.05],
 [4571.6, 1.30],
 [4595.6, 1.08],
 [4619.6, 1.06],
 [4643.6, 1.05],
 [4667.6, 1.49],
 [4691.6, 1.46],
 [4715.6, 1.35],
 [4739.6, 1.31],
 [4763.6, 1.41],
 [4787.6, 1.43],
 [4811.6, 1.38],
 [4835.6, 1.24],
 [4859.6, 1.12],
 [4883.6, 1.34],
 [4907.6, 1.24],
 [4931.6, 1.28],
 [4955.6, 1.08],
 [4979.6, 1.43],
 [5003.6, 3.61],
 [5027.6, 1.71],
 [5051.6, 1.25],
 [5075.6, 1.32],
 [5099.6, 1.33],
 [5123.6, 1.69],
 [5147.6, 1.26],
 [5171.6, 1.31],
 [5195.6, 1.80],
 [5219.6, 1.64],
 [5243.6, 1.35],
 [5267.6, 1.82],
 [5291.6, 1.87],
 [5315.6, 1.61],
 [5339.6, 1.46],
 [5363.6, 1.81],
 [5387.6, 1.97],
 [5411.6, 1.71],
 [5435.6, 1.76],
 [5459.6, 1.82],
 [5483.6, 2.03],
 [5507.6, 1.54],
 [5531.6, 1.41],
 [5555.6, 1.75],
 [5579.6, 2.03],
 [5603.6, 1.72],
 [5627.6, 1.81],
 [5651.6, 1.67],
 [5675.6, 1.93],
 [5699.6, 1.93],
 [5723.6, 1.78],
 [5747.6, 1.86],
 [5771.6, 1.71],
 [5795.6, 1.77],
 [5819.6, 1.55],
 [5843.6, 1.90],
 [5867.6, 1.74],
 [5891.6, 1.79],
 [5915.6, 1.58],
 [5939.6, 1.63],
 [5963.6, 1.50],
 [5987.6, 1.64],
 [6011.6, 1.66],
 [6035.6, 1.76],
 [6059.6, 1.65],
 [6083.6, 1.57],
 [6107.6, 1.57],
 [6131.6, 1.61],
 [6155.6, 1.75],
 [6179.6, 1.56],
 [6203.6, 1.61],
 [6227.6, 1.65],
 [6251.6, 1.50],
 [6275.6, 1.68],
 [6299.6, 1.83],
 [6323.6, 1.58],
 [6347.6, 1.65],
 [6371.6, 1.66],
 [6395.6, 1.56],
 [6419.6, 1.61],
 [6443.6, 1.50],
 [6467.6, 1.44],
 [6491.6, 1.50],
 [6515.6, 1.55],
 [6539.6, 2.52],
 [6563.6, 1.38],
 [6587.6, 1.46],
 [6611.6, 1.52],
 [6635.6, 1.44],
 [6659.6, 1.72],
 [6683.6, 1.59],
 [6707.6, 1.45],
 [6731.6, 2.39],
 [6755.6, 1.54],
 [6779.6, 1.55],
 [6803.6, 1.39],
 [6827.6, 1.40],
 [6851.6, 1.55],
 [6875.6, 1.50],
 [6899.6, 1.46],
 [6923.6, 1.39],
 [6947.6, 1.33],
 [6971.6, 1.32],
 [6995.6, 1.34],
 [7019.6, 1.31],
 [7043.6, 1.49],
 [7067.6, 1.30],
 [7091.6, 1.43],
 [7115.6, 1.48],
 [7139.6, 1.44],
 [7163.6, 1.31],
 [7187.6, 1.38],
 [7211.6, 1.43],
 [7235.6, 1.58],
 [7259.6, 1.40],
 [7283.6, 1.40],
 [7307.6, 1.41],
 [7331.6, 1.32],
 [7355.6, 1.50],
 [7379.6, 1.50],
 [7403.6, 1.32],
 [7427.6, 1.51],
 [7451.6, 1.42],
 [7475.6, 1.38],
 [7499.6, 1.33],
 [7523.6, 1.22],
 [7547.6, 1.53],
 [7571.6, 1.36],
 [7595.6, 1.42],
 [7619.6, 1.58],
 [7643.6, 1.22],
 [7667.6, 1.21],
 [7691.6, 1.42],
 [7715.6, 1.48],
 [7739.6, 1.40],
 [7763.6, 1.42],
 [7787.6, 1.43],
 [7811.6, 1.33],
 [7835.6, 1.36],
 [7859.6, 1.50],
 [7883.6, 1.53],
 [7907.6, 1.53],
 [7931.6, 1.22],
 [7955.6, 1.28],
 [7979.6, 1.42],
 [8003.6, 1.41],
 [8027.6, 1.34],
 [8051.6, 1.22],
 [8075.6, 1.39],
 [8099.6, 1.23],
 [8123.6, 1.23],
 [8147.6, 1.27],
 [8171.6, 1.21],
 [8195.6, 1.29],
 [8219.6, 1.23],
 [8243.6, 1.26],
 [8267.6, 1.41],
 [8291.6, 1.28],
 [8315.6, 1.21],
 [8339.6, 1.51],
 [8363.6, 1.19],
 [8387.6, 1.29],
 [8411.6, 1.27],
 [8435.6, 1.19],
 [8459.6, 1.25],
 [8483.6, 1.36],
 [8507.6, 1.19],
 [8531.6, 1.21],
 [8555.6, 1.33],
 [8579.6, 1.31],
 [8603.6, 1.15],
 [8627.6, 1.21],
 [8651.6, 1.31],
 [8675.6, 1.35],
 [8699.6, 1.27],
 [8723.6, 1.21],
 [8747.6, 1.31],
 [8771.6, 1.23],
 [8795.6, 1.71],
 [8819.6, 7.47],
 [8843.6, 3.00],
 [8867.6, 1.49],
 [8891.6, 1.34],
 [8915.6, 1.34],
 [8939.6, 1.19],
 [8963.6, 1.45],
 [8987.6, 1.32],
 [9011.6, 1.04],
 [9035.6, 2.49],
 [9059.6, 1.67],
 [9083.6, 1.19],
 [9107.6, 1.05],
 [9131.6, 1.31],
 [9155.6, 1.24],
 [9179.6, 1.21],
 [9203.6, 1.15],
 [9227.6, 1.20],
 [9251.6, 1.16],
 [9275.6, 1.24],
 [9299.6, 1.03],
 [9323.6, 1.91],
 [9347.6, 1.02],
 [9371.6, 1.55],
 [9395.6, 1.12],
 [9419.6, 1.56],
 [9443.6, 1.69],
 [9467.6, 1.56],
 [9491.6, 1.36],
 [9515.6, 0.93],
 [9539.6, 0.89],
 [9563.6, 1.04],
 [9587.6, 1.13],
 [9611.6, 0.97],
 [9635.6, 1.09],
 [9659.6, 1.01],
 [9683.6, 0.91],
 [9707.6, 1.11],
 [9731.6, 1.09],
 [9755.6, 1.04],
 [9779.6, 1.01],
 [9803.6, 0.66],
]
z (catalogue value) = 0.34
